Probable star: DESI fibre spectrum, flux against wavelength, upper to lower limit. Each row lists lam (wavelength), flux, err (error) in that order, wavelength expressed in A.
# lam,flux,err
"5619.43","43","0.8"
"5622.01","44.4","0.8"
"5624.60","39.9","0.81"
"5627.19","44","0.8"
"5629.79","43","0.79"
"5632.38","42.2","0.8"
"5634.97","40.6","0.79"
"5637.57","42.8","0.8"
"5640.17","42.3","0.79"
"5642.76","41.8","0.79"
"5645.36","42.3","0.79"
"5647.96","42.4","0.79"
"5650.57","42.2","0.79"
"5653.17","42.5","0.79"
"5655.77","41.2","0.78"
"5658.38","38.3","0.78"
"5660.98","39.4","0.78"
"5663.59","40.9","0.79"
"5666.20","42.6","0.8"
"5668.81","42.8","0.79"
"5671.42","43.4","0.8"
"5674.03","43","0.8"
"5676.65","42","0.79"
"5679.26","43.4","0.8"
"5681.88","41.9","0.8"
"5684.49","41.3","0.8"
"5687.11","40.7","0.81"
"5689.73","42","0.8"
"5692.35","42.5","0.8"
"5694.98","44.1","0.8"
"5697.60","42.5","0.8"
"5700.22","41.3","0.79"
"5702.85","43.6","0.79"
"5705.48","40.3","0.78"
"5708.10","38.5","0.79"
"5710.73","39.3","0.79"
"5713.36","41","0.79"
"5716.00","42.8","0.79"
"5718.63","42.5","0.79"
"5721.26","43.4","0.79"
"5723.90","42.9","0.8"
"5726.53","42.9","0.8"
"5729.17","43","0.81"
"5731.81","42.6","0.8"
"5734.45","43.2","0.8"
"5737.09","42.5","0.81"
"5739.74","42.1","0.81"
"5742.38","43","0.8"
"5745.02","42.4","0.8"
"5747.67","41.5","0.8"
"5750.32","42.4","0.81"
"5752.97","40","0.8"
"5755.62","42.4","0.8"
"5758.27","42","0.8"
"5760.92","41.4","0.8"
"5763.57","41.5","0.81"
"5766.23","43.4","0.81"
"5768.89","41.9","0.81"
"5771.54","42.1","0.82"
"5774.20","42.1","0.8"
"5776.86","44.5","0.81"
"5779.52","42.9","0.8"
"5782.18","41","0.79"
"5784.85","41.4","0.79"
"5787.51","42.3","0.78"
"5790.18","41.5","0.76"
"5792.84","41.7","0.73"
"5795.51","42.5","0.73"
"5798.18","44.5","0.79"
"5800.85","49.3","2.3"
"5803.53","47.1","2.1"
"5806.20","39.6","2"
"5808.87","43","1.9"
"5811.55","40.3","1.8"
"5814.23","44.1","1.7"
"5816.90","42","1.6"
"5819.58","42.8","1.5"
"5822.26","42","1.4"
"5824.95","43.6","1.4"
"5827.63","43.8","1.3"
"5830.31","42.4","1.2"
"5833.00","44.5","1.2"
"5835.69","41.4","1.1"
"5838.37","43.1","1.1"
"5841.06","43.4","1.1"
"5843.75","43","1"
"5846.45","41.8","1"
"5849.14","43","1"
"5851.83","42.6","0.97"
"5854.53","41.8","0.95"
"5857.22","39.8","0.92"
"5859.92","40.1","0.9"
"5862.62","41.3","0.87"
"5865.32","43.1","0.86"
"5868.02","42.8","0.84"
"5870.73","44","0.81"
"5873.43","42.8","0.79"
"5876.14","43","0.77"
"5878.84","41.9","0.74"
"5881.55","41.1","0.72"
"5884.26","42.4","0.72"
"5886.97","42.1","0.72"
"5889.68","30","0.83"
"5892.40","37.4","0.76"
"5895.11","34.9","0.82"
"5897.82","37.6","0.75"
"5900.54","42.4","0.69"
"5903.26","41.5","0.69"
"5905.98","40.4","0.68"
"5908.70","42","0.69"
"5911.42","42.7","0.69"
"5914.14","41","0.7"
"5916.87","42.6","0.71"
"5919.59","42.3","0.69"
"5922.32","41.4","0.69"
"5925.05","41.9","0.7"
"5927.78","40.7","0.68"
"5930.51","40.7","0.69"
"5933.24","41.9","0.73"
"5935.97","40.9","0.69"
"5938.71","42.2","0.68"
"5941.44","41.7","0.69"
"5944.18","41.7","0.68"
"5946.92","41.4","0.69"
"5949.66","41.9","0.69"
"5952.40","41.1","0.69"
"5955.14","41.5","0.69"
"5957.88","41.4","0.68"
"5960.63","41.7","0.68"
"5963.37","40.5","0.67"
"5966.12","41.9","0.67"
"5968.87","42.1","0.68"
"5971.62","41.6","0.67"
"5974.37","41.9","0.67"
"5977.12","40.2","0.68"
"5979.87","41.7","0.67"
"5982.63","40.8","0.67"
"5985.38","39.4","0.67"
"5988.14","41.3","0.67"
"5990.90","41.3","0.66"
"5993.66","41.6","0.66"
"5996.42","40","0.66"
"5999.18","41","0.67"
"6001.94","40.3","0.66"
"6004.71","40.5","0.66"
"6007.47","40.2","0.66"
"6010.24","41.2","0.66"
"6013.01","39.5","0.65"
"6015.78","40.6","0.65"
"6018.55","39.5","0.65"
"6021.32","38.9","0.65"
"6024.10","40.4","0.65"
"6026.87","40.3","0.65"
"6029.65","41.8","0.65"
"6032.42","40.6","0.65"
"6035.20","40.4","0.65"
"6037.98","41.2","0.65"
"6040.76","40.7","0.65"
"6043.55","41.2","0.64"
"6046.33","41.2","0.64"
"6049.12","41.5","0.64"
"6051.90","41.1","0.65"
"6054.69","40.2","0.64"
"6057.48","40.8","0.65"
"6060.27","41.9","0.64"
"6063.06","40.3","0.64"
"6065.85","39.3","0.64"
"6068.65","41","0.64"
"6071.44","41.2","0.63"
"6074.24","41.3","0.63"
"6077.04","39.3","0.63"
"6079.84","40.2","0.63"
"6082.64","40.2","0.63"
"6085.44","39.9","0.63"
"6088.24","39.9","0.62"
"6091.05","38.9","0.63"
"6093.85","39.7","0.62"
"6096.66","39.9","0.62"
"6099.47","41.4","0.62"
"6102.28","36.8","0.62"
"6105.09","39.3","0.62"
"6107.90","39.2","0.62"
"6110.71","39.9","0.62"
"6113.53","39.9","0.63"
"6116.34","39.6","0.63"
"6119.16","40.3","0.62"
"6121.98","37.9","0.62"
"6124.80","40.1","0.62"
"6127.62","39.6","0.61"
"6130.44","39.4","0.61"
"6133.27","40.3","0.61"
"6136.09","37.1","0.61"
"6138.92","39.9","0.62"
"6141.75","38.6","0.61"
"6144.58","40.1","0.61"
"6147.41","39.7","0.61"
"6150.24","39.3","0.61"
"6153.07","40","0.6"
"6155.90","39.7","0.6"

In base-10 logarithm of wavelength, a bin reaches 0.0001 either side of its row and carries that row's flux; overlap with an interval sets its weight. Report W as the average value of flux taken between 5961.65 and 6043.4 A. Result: 40.7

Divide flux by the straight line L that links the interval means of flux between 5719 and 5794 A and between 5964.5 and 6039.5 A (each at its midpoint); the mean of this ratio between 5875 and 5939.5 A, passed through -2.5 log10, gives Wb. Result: 0.02 mag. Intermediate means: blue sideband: 42.3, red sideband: 40.7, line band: 40.6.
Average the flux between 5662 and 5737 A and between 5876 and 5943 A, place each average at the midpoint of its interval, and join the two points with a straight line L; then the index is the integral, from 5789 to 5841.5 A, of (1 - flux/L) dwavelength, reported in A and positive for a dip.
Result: -2.3 A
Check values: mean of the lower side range 42.2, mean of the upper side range 40.6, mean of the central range 43.1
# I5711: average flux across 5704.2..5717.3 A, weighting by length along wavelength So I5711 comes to 40.4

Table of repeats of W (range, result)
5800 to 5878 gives 42.8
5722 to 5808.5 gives 42.6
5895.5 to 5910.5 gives 40.5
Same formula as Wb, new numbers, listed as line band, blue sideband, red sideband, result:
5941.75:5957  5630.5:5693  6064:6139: -0.03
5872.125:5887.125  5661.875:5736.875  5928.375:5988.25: -0.02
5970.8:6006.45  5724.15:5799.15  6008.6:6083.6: 0.00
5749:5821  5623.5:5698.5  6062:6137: -0.03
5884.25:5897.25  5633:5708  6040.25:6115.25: 0.12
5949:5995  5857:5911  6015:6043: -0.02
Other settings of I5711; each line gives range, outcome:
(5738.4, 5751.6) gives 42.3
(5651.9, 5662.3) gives 40.4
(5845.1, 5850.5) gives 42.4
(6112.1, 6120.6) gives 39.9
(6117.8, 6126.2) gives 39.4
